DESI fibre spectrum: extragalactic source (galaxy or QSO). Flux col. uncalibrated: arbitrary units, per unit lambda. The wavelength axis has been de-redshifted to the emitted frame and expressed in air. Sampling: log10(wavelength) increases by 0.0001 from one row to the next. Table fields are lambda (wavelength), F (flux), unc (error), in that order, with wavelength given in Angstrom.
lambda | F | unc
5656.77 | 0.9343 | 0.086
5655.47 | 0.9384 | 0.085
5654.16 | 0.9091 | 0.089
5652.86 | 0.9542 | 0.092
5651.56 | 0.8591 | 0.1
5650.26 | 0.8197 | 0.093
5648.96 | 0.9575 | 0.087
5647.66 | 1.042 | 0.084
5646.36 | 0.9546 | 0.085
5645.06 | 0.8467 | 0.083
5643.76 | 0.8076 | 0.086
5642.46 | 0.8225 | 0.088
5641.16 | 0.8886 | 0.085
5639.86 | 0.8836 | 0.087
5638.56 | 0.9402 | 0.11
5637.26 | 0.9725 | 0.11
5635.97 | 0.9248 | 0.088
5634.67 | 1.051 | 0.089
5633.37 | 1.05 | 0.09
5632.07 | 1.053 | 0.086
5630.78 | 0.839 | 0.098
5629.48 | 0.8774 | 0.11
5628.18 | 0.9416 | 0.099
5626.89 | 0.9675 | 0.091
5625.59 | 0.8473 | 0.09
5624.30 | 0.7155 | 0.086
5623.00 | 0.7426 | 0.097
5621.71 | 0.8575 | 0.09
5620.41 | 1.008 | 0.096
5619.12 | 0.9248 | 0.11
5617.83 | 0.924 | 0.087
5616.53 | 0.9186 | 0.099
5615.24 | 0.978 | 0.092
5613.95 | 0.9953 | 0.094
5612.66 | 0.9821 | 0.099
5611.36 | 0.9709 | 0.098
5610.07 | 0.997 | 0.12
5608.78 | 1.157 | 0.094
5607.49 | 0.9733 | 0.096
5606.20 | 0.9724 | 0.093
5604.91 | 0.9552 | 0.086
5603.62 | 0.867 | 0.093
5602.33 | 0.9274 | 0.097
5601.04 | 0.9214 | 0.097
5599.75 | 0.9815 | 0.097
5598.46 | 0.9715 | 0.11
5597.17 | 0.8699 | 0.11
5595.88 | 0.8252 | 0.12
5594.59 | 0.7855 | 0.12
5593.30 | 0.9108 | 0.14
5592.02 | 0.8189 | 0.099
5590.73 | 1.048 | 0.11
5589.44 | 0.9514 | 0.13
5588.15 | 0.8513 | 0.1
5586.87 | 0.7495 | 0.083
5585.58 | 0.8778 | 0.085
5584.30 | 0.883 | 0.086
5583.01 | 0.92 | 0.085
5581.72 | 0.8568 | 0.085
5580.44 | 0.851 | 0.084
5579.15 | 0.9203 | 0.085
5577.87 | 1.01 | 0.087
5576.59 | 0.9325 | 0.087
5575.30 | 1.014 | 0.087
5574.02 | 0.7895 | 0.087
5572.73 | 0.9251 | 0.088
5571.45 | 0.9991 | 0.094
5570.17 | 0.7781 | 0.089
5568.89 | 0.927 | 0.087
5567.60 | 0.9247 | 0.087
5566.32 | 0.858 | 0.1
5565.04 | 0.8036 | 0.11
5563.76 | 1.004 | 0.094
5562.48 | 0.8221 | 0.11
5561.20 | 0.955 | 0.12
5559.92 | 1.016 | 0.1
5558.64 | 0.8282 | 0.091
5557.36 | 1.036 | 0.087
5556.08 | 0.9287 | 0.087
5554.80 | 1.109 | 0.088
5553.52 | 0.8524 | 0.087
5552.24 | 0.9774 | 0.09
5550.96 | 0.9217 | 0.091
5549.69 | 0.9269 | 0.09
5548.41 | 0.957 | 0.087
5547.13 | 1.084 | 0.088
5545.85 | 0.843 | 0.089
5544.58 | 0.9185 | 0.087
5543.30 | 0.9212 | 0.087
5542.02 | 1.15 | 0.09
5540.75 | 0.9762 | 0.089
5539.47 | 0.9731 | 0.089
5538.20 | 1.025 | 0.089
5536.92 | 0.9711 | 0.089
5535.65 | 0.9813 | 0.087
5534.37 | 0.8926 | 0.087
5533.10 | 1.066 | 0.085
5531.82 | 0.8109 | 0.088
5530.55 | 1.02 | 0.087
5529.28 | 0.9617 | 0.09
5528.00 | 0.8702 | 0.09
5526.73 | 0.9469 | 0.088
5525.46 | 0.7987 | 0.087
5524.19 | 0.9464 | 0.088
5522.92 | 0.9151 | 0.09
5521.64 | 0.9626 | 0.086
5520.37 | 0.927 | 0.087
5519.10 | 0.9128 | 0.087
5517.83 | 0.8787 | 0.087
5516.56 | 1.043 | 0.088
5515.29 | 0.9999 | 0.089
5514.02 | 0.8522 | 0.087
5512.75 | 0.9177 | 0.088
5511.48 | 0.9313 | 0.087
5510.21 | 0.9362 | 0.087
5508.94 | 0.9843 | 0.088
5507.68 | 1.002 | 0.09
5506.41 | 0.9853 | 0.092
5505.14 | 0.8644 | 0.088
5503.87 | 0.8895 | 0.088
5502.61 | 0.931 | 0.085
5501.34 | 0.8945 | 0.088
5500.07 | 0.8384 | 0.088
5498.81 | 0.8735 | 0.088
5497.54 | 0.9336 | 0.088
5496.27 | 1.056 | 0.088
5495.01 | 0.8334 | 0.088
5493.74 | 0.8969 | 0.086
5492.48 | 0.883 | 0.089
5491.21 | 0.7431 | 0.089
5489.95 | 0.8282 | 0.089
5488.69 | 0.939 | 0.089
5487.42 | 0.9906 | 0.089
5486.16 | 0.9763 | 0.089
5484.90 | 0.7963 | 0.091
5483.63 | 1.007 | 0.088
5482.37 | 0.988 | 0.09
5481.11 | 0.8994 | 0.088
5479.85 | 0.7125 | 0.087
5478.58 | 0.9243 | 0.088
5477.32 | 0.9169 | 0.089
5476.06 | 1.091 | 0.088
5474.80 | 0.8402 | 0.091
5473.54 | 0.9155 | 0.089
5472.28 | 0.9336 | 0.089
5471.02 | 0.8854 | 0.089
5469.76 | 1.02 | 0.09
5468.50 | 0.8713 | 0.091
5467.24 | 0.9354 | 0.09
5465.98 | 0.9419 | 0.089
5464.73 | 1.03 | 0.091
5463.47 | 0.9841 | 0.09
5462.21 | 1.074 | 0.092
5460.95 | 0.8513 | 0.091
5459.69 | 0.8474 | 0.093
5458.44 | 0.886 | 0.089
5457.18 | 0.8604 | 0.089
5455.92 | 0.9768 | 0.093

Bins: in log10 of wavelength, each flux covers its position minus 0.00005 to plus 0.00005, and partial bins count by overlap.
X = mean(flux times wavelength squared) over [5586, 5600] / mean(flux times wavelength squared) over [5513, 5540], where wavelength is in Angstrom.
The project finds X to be 1.0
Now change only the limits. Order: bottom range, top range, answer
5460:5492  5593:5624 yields 1.06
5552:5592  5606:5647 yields 1.04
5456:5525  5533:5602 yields 1.03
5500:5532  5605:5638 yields 1.06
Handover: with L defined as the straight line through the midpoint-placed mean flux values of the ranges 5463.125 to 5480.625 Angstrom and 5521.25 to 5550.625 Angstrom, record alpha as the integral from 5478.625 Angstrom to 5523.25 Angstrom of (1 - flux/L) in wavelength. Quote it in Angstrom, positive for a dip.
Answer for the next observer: 1.1 Angstrom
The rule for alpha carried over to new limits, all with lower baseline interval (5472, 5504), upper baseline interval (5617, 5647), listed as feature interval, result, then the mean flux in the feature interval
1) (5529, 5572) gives -2.0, 0.947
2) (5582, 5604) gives 0.3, 0.891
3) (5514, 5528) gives -0.3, 0.927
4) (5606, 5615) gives -1.0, 1.01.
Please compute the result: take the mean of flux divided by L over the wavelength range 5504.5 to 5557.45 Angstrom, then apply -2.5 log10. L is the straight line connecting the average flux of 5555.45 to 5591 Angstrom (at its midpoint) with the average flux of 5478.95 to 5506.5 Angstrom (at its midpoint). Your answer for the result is -0.06 mag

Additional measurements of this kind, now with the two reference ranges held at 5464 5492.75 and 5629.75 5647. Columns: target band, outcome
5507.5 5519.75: -0.03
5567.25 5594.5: 0.03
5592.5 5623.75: -0.01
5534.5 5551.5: -0.06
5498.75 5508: 0.01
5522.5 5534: -0.01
